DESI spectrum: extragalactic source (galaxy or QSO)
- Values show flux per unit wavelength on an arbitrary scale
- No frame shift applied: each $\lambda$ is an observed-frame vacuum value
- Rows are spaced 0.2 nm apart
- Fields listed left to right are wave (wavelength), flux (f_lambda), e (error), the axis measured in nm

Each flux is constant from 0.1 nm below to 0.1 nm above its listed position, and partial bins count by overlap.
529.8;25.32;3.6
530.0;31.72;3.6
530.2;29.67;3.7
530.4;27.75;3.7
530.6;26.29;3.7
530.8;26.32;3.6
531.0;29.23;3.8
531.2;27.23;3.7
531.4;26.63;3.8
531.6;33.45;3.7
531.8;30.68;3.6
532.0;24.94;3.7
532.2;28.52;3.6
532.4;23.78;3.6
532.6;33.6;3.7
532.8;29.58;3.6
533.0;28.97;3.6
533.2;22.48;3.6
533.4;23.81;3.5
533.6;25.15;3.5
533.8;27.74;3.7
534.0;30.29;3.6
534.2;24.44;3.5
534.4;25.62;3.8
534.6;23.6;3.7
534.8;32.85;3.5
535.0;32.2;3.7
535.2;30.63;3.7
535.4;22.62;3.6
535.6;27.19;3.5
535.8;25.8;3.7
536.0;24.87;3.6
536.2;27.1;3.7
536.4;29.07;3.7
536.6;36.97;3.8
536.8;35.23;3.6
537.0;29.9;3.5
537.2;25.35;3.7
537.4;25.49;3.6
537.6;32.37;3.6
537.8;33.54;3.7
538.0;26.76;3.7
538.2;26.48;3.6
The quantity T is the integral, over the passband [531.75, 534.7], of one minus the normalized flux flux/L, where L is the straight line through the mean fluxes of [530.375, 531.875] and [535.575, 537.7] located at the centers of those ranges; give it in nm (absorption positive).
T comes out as 0.19 nm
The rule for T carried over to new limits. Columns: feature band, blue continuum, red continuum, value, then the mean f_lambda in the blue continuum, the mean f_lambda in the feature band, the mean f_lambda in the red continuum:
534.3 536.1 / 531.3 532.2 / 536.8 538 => 0.13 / 28.9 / 27.3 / 29.6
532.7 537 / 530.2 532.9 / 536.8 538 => 0.16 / 28.4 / 28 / 29.6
